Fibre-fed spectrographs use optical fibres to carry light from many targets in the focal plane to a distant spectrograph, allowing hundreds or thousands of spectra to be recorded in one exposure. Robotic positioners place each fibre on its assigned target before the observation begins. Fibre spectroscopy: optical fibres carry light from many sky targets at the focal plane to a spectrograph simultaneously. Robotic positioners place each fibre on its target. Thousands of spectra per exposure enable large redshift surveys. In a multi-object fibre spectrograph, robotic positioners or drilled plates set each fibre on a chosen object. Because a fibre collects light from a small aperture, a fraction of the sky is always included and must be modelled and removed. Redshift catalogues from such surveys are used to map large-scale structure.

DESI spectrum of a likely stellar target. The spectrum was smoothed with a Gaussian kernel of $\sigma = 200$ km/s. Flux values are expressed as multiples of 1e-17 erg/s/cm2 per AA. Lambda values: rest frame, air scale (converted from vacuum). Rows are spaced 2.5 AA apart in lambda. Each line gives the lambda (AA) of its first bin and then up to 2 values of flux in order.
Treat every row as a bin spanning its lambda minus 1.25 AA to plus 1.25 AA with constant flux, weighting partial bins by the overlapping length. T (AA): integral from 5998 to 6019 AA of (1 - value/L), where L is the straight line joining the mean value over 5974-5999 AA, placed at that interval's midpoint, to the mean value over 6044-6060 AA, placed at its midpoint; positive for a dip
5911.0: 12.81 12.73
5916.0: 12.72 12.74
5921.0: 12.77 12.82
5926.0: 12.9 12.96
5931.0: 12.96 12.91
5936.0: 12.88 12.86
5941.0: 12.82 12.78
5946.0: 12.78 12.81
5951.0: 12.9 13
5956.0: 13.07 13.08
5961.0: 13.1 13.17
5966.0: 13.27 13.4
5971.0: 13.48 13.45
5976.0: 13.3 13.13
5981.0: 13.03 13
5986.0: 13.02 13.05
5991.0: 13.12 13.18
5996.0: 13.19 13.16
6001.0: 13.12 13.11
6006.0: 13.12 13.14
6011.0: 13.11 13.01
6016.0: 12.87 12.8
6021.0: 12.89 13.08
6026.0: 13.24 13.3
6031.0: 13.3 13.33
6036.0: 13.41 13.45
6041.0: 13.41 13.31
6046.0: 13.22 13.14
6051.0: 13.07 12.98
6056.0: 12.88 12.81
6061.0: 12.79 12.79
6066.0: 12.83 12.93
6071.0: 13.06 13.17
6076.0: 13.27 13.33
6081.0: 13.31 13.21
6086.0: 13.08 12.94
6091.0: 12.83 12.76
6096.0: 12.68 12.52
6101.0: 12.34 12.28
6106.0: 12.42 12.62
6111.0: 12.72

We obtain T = 0.1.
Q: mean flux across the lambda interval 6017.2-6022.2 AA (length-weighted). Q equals 12.8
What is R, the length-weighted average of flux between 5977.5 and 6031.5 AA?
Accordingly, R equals 13.1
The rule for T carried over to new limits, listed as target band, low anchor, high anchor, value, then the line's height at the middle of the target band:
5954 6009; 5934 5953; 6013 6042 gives -0.73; 13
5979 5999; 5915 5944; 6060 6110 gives -0.38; 12.9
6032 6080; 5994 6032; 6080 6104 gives -0.66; 12.9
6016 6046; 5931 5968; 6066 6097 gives -0.46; 13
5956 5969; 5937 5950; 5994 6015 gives -0.27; 12.9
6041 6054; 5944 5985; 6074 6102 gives -0.18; 13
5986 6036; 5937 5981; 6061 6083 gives -0.15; 13.1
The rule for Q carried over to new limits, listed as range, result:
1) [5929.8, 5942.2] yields 12.9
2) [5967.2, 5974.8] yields 13.4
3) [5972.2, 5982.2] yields 13.2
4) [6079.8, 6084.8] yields 13.3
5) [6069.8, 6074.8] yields 13.1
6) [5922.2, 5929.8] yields 12.9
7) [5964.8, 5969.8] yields 13.3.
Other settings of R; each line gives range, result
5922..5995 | 13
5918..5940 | 12.9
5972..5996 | 13.1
